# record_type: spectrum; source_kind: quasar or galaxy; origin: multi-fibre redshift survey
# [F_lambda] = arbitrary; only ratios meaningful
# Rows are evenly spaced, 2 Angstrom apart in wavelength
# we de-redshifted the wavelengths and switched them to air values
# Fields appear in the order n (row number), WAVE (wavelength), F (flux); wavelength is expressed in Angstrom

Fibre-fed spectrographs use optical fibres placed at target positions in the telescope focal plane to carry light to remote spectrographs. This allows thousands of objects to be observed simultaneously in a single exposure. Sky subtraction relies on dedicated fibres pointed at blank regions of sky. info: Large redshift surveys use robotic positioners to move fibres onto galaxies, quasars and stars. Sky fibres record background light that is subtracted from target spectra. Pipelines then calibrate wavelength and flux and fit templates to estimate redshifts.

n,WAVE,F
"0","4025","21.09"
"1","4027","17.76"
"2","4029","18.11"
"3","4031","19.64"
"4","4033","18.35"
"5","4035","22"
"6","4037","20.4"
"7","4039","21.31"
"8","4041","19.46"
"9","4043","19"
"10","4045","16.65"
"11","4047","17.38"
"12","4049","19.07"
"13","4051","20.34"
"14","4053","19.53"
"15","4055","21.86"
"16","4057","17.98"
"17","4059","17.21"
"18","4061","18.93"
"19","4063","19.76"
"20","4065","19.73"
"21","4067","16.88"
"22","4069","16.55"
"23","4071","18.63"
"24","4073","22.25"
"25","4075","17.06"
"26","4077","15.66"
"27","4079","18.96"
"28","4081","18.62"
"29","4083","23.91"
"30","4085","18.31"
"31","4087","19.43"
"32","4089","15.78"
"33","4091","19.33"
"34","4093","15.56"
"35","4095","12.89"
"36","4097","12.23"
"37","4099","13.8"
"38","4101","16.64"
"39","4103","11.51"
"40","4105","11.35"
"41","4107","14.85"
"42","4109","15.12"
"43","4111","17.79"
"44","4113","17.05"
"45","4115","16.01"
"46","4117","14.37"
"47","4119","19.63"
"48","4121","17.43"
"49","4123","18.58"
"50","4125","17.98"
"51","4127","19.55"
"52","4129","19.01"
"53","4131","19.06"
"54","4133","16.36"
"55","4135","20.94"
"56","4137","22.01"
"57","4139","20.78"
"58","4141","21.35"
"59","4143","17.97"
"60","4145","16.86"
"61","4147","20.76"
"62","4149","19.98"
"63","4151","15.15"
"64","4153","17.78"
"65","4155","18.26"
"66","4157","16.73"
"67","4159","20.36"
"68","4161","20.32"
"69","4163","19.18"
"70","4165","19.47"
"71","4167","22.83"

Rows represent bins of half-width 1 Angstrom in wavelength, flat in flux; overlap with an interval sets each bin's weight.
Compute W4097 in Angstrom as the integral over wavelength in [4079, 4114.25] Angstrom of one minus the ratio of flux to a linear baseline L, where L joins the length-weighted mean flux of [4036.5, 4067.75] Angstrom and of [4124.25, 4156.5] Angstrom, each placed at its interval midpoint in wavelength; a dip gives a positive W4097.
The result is 5.22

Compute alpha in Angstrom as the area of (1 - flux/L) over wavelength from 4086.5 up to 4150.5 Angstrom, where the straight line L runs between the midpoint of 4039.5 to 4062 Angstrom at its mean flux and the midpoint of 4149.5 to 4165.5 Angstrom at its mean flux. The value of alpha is 4.74 Angstrom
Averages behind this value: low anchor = 18.9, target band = 17.2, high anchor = 18.4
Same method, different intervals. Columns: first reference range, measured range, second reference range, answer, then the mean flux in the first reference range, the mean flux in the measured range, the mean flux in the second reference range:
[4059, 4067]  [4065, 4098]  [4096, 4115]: -1.33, 18.9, 17.7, 14.6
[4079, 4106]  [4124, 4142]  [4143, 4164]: -1.95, 16.2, 19.7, 18.5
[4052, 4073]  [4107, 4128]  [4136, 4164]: 1.98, 18.9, 17.2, 19.1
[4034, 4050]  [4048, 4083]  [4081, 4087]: 1.85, 19.4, 18.9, 20.4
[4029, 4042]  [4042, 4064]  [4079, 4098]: 0.32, 20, 18.9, 17.4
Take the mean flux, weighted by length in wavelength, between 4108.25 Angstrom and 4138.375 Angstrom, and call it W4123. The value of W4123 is 18.1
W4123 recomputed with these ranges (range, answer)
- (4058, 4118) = 16.9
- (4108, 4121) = 16.7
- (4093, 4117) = 14.5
